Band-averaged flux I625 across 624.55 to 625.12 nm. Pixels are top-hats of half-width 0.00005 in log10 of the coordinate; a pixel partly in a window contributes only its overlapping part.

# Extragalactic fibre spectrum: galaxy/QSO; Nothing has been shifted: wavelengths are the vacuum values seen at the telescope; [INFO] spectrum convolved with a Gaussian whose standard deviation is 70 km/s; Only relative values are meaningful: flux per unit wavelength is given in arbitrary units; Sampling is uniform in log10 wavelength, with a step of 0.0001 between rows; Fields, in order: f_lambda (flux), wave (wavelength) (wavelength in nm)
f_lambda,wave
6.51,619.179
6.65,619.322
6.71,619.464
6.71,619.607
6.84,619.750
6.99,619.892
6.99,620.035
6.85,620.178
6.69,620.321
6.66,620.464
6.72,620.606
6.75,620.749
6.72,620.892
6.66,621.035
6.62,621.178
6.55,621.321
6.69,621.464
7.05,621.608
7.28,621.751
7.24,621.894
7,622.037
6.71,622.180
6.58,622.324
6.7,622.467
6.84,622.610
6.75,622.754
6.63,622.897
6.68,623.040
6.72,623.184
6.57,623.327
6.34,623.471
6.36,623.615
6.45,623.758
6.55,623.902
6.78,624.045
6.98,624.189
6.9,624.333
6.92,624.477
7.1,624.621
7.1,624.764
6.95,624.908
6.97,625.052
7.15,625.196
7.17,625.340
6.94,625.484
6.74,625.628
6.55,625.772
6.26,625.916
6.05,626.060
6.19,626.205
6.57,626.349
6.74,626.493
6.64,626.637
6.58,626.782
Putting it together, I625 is 7.04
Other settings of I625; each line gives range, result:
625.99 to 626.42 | 6.26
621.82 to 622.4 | 6.89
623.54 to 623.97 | 6.45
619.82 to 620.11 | 6.99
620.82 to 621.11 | 6.69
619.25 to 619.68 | 6.68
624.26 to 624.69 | 6.96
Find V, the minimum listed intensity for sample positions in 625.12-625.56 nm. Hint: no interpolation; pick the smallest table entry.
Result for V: 6.94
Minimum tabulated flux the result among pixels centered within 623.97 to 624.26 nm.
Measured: 6.78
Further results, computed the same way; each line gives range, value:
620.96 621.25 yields 6.62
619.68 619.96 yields 6.84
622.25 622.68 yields 6.58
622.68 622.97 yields 6.63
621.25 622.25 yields 6.55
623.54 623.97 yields 6.36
